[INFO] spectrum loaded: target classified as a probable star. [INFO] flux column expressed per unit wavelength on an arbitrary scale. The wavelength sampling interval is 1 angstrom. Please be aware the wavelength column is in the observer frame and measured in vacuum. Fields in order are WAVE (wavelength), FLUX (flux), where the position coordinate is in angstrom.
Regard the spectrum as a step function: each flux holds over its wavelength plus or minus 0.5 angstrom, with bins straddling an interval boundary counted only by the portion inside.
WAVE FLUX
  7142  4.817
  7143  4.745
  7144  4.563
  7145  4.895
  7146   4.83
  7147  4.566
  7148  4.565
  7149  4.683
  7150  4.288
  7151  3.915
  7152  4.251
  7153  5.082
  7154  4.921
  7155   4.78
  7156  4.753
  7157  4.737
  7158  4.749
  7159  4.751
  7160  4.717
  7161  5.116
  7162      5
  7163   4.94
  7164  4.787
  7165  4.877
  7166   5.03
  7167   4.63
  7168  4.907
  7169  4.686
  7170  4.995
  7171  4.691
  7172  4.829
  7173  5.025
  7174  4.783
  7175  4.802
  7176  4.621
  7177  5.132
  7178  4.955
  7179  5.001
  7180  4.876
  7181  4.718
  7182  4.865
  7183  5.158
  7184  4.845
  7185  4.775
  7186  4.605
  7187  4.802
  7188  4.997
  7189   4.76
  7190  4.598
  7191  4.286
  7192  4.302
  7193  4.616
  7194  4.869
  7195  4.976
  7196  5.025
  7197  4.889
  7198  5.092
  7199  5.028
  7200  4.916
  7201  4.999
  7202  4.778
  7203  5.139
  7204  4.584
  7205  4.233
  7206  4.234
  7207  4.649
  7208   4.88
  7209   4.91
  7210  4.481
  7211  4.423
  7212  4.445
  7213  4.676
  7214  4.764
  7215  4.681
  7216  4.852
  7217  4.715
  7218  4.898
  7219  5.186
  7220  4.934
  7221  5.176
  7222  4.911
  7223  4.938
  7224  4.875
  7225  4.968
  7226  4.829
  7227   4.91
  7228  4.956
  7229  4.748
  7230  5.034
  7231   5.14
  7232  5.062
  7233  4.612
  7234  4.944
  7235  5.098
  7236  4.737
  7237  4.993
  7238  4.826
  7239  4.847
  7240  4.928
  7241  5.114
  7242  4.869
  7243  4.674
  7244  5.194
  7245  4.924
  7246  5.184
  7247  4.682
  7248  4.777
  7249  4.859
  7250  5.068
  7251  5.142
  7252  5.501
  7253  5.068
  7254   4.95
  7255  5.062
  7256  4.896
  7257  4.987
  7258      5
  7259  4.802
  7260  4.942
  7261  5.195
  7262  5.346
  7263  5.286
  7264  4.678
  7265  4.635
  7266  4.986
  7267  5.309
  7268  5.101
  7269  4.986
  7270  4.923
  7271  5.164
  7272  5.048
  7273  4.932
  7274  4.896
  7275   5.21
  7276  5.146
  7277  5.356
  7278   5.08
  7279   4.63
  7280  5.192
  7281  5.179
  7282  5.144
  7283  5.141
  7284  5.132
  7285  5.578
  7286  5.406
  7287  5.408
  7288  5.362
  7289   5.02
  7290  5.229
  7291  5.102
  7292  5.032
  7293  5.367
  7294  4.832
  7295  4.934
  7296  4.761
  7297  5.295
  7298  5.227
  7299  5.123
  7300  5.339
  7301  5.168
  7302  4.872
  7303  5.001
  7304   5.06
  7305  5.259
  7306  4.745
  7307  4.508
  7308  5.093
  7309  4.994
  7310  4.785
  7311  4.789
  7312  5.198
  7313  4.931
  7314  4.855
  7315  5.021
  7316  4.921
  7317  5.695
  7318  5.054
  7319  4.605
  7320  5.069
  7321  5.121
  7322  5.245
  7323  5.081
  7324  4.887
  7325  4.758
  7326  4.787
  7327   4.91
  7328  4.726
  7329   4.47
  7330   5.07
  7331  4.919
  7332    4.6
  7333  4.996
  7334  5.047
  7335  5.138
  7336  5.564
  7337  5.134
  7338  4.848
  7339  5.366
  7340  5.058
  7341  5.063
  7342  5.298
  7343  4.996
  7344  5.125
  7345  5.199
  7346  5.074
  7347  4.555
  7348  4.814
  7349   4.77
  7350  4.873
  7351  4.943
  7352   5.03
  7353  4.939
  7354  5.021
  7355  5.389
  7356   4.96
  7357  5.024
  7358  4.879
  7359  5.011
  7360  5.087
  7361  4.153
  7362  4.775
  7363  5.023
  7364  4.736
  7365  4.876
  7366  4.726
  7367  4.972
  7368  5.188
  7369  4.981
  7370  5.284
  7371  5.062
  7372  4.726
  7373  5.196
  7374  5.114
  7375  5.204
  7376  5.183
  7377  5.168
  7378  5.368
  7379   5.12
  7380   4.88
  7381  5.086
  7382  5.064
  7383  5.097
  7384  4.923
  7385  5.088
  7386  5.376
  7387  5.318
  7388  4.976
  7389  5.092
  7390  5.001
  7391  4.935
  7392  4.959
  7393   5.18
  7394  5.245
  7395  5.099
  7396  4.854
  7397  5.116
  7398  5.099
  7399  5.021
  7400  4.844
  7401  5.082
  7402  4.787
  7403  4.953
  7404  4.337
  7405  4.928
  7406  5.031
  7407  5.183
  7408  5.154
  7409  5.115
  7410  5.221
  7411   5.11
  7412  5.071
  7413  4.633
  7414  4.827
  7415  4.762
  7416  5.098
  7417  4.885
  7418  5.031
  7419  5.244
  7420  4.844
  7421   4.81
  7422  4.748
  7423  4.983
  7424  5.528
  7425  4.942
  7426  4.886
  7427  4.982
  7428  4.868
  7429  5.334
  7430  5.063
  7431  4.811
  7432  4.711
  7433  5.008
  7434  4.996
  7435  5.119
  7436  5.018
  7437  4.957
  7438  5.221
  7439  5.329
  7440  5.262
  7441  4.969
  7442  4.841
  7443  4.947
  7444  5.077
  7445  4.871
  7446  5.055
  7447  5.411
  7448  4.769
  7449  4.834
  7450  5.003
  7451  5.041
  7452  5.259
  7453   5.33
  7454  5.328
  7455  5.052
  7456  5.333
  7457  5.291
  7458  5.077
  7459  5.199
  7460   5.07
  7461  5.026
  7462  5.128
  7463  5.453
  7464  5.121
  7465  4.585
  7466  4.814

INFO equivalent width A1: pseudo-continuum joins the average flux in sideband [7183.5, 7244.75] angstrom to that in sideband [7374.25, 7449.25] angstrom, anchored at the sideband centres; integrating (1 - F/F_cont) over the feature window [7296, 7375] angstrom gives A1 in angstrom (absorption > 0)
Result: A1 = -0.66 angstrom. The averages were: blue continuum 4.82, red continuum 5.03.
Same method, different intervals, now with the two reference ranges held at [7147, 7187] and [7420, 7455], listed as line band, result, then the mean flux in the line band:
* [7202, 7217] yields 0.56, 4.65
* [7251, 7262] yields -0.43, 5.06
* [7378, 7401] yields -0.36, 5.07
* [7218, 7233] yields -0.37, 4.96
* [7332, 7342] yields -0.35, 5.12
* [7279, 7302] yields -1.22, 5.16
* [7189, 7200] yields 0.09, 4.77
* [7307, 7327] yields -0.22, 4.98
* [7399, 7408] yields 0.16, 4.91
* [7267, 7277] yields -0.39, 5.07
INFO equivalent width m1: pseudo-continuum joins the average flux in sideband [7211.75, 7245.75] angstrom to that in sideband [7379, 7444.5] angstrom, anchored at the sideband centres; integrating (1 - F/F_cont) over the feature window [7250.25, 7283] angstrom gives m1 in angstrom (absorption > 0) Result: -0.9 angstrom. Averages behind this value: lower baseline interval 4.9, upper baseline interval 5.02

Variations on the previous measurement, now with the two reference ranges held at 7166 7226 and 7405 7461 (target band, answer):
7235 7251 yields -0.2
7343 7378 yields 0.0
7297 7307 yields -0.3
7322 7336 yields 0.1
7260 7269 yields -0.3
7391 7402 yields -0.1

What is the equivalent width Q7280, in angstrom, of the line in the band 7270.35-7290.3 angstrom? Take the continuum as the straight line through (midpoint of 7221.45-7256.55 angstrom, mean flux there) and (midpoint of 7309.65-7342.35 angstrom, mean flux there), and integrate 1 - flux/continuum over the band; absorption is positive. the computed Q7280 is -0.7 angstrom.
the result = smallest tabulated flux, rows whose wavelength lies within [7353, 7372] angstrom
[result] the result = 4.153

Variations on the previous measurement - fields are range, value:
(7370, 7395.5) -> 4.726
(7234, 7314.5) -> 4.508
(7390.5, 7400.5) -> 4.844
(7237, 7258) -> 4.674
